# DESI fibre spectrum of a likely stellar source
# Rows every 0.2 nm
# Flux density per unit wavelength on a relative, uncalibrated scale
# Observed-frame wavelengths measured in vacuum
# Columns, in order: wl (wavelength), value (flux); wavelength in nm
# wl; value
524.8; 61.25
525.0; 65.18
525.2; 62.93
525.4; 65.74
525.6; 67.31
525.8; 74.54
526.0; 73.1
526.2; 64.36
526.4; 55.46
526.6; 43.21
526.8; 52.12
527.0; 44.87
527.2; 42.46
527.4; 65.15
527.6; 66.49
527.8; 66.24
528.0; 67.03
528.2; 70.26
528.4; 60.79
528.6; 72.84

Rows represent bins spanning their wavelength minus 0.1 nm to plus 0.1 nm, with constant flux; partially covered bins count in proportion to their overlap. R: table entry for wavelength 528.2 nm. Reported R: 70.26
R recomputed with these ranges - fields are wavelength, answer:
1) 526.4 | 55.46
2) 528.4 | 60.79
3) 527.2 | 42.46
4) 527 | 44.87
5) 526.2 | 64.36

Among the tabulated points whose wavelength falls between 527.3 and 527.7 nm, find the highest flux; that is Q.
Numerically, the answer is 66.49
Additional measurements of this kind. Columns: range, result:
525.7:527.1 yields 74.54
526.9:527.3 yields 44.87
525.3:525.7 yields 67.31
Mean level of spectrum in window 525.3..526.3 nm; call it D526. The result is 69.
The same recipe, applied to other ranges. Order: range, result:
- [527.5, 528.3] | 67.5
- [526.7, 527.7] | 54.2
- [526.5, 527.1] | 46.7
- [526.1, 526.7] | 54.3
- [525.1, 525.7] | 65.3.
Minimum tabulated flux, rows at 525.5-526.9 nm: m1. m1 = 43.21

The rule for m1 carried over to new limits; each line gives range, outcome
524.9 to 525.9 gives 62.93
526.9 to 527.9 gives 42.46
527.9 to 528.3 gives 67.03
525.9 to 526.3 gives 64.36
